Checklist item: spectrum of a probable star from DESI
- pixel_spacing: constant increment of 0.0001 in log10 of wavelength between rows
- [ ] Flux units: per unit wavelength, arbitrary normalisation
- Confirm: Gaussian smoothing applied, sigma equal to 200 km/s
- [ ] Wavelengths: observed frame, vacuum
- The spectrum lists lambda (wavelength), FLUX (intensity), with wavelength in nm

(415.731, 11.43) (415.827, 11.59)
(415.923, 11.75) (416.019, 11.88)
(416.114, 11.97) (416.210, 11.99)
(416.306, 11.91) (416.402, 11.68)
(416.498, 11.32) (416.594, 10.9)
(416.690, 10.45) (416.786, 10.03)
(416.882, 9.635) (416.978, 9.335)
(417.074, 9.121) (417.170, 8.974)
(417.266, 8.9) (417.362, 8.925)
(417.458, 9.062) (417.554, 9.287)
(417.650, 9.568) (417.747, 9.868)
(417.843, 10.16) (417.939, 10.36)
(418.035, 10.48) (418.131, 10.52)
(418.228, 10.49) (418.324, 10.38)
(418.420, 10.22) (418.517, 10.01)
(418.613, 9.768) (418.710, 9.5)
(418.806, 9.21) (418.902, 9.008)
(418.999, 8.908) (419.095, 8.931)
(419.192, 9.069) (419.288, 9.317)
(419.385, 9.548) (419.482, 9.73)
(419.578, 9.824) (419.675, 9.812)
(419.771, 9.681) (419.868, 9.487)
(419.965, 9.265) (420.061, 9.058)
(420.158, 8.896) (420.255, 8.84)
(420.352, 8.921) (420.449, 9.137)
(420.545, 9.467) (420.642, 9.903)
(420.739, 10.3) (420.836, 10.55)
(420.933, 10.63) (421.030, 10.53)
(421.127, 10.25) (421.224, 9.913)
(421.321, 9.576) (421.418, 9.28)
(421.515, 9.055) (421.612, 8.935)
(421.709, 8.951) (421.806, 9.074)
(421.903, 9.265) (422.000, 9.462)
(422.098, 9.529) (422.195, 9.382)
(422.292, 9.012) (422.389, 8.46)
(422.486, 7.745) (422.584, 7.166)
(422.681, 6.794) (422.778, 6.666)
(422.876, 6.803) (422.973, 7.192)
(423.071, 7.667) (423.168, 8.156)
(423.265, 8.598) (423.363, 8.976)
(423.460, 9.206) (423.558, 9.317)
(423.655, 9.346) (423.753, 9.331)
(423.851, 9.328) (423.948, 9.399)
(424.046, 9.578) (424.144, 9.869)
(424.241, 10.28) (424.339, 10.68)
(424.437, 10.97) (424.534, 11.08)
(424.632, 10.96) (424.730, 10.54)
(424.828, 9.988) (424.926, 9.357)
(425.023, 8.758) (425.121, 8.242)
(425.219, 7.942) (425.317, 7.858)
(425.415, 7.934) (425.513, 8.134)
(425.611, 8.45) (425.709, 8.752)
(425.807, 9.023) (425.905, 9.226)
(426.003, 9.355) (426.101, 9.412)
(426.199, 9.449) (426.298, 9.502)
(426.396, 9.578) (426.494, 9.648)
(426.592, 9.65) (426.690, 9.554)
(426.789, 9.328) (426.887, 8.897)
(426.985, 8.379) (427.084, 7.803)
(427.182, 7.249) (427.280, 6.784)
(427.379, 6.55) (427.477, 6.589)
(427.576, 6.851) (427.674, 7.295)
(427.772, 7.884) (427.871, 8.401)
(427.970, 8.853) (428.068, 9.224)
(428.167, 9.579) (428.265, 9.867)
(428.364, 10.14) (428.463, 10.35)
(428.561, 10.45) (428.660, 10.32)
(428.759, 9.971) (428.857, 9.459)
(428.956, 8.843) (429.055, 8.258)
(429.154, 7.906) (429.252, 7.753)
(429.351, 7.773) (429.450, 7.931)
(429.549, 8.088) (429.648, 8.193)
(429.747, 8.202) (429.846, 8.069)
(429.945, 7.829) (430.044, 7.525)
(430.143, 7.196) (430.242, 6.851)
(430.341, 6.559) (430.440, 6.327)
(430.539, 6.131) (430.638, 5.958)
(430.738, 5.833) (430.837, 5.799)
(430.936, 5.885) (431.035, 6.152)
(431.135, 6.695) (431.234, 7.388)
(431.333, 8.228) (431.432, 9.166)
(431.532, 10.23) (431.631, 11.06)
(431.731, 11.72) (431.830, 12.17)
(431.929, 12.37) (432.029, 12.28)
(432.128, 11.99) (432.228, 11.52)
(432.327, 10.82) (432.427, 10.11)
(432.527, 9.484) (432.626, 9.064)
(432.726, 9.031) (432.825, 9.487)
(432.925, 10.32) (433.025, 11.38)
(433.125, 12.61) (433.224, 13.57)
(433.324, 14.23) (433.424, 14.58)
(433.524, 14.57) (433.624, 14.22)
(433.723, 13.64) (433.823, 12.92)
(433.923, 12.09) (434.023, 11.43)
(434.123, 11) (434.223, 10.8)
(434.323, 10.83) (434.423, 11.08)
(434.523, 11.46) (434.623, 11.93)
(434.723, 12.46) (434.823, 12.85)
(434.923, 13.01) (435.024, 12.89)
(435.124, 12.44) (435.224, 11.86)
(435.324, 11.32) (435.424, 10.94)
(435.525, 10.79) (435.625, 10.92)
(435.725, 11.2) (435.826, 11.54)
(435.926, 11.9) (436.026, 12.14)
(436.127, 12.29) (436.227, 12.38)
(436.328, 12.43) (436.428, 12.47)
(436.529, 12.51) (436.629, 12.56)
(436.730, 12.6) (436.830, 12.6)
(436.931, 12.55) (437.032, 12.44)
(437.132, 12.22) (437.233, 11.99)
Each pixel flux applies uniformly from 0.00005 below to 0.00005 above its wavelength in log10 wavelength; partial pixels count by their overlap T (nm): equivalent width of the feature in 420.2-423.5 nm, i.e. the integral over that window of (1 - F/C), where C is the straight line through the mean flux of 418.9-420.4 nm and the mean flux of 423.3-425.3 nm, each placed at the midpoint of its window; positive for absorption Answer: 0.18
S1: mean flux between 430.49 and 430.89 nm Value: 5.93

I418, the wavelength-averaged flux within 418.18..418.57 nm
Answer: 10.3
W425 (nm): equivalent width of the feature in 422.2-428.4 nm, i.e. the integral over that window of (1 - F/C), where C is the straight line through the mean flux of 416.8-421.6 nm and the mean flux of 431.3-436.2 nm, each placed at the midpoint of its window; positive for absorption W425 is 1.00 nm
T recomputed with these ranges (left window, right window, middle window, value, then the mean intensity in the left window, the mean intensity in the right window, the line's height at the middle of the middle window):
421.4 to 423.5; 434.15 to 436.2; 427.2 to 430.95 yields 0.804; 8.41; 11.7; 10.1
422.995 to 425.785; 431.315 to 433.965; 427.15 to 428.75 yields 0.265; 9.22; 11.6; 10.3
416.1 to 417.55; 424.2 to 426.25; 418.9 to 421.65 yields 0.092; 10.2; 9.34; 9.85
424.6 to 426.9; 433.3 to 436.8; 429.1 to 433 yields 0.829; 9.14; 12.2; 10.9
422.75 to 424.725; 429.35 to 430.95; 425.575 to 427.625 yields -0.073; 9.23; 7.07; 8.26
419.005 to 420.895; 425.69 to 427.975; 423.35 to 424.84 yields -0.182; 9.45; 8.49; 8.87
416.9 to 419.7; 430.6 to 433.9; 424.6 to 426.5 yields 0.184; 9.59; 10.5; 10.1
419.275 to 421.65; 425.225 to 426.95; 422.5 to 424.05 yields 0.167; 9.6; 9.01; 9.31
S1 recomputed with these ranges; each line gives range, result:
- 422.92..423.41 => 8.1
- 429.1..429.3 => 7.86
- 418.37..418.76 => 9.87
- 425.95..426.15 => 9.39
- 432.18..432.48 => 10.8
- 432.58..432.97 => 9.47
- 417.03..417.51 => 9.01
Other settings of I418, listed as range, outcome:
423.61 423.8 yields 9.32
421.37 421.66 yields 9.09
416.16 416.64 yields 11.5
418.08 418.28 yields 10.5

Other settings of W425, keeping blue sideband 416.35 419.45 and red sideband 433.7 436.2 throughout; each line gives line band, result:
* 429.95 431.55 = 0.62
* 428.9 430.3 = 0.41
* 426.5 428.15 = 0.42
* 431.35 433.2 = 0.11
